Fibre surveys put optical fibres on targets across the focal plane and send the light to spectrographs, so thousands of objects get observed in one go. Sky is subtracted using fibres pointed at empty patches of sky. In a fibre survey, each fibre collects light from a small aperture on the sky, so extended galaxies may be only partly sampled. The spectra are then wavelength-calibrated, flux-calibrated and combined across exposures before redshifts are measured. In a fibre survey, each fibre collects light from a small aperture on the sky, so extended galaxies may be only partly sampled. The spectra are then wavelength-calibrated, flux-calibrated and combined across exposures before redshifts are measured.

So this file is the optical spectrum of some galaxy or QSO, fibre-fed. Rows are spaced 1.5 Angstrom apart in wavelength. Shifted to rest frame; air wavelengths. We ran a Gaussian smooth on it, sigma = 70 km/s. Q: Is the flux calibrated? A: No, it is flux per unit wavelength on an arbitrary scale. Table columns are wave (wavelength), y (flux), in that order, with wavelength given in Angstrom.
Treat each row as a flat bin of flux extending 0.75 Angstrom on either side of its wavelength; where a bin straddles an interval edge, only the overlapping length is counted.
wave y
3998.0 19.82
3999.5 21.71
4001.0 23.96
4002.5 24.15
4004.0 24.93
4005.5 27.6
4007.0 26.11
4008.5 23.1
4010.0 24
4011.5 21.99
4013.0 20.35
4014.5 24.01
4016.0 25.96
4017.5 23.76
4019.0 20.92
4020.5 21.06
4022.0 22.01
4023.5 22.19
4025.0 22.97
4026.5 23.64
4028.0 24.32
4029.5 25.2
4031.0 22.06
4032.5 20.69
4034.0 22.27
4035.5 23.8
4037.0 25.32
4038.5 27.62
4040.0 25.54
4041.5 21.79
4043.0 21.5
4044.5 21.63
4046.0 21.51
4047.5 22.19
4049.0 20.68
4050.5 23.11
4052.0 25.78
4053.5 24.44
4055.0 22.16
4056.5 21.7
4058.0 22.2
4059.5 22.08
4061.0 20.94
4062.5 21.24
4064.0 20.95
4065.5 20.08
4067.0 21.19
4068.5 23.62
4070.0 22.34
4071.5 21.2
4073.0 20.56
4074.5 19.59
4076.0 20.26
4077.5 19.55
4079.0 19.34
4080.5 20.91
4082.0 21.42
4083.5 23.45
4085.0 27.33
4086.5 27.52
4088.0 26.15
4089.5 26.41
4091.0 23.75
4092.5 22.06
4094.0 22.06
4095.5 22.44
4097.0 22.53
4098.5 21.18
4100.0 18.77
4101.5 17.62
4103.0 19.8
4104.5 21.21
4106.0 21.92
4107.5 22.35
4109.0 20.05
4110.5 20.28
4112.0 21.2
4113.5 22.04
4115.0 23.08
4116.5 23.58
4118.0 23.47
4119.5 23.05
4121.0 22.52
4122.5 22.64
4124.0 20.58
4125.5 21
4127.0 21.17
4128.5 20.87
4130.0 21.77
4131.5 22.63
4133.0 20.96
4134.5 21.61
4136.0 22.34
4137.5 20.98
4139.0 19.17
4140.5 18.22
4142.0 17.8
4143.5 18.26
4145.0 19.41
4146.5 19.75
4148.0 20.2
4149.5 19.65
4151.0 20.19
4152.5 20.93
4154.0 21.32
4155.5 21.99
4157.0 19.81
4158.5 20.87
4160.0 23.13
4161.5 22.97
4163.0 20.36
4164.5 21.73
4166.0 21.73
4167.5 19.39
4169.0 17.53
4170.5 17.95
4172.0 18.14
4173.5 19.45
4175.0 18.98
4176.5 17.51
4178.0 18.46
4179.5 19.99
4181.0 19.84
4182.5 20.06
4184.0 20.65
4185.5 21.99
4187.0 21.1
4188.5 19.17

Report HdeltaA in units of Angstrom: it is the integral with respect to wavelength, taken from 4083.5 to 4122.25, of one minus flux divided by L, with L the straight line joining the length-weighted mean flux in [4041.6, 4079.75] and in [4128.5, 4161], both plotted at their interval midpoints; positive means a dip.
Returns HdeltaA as -2.6 Angstrom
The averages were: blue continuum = 21.6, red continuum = 20.6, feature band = 22.5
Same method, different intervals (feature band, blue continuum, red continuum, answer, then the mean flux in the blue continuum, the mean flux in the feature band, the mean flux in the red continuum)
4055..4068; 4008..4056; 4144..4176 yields 0.58 Angstrom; 23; 21.4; 20.2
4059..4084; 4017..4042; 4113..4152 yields 1.43 Angstrom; 23.3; 21.1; 21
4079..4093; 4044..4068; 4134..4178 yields -1.76 Angstrom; 22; 24.1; 20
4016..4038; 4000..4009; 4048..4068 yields 0.64 Angstrom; 24.9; 23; 22.1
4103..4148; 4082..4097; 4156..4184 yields 2.47 Angstrom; 24.3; 21.1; 19.9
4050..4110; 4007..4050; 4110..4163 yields 0.21 Angstrom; 23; 22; 21.1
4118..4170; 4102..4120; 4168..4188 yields -0.59 Angstrom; 21.8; 20.8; 19.4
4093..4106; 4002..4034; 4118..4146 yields 0.48 Angstrom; 23.3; 20.8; 20.9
